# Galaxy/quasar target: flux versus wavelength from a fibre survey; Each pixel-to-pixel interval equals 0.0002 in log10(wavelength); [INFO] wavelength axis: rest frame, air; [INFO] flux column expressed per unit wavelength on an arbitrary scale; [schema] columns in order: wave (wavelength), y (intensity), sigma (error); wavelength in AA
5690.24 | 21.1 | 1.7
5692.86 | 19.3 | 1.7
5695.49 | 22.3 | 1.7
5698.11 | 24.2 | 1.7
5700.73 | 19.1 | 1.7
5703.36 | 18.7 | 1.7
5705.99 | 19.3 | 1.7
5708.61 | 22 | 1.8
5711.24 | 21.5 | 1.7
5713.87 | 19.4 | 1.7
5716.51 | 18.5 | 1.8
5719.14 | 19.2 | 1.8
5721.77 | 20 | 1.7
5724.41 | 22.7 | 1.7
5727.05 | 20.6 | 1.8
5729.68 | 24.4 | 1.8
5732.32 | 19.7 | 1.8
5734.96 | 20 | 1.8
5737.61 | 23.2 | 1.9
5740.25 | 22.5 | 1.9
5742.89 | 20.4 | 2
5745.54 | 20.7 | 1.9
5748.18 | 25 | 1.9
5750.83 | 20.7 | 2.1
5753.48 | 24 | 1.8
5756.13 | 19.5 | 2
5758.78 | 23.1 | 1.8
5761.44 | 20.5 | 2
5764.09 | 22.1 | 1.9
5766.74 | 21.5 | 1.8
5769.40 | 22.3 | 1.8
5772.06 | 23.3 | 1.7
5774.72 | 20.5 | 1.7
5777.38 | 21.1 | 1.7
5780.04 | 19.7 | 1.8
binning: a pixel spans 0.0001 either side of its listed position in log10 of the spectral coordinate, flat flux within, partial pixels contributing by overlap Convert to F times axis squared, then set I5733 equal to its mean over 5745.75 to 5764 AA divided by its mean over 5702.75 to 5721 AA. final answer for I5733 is 1.13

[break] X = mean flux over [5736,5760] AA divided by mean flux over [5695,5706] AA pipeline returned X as 1.06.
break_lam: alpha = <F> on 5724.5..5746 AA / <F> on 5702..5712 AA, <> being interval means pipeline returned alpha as 1.06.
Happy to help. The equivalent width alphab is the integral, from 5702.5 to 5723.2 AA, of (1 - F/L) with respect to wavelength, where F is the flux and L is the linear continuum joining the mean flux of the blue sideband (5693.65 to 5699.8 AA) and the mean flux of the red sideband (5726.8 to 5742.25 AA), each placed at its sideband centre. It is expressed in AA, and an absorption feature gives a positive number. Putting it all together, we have 2.2 AA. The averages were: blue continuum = 22.7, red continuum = 21.8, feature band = 19.9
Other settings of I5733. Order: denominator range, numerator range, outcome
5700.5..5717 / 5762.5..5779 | 1.12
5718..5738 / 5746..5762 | 1.06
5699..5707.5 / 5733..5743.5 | 1.12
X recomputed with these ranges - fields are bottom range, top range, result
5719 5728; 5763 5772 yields 1.06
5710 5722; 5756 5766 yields 1.09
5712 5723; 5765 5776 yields 1.13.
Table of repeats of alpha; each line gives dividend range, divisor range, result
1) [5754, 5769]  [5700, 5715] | 1.07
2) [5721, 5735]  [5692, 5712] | 1.03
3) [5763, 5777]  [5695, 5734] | 1.05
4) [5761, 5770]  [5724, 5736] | 1.01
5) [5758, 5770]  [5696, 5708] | 1.06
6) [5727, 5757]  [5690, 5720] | 1.07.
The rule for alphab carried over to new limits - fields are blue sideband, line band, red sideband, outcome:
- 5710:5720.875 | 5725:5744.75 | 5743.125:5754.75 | -0.3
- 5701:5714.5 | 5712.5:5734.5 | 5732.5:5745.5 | 0.2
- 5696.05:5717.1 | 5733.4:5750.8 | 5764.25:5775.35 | -0.4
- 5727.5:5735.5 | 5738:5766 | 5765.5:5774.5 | -0.1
